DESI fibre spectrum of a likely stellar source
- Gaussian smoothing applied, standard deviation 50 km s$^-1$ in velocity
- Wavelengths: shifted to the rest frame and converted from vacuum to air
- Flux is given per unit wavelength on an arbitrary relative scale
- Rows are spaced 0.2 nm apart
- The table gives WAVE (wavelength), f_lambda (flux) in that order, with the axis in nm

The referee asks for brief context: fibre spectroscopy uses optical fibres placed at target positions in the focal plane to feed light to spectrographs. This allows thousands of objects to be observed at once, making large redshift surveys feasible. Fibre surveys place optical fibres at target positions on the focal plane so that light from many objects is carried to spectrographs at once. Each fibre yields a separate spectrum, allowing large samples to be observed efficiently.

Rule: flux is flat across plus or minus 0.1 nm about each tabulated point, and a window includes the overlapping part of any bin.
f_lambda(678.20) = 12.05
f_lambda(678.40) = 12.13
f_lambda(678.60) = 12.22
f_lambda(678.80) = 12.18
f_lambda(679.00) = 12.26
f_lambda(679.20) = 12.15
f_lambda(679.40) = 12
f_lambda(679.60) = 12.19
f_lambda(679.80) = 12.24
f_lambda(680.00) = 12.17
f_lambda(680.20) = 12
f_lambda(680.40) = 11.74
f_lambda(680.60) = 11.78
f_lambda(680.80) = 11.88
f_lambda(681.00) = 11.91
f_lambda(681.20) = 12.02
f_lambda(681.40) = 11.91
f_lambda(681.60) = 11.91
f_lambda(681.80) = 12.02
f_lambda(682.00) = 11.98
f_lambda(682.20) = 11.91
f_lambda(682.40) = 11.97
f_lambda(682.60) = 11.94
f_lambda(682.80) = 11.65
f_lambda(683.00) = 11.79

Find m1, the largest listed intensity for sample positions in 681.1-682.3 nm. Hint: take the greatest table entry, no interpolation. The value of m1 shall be 12.02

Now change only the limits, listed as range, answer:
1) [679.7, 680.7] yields 12.24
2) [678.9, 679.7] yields 12.26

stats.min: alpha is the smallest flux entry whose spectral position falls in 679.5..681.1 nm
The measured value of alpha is 11.74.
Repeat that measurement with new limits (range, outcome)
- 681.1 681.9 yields 11.91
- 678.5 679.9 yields 12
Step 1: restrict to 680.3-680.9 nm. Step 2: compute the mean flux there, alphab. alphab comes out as 11.8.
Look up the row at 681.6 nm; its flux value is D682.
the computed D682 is 11.91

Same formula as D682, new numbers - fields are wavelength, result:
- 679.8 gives 12.24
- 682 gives 11.98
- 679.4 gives 12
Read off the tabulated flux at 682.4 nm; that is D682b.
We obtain 11.97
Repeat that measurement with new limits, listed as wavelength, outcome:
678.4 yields 12.13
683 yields 11.79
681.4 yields 11.91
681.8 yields 12.02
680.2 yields 12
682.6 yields 11.94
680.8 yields 11.88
